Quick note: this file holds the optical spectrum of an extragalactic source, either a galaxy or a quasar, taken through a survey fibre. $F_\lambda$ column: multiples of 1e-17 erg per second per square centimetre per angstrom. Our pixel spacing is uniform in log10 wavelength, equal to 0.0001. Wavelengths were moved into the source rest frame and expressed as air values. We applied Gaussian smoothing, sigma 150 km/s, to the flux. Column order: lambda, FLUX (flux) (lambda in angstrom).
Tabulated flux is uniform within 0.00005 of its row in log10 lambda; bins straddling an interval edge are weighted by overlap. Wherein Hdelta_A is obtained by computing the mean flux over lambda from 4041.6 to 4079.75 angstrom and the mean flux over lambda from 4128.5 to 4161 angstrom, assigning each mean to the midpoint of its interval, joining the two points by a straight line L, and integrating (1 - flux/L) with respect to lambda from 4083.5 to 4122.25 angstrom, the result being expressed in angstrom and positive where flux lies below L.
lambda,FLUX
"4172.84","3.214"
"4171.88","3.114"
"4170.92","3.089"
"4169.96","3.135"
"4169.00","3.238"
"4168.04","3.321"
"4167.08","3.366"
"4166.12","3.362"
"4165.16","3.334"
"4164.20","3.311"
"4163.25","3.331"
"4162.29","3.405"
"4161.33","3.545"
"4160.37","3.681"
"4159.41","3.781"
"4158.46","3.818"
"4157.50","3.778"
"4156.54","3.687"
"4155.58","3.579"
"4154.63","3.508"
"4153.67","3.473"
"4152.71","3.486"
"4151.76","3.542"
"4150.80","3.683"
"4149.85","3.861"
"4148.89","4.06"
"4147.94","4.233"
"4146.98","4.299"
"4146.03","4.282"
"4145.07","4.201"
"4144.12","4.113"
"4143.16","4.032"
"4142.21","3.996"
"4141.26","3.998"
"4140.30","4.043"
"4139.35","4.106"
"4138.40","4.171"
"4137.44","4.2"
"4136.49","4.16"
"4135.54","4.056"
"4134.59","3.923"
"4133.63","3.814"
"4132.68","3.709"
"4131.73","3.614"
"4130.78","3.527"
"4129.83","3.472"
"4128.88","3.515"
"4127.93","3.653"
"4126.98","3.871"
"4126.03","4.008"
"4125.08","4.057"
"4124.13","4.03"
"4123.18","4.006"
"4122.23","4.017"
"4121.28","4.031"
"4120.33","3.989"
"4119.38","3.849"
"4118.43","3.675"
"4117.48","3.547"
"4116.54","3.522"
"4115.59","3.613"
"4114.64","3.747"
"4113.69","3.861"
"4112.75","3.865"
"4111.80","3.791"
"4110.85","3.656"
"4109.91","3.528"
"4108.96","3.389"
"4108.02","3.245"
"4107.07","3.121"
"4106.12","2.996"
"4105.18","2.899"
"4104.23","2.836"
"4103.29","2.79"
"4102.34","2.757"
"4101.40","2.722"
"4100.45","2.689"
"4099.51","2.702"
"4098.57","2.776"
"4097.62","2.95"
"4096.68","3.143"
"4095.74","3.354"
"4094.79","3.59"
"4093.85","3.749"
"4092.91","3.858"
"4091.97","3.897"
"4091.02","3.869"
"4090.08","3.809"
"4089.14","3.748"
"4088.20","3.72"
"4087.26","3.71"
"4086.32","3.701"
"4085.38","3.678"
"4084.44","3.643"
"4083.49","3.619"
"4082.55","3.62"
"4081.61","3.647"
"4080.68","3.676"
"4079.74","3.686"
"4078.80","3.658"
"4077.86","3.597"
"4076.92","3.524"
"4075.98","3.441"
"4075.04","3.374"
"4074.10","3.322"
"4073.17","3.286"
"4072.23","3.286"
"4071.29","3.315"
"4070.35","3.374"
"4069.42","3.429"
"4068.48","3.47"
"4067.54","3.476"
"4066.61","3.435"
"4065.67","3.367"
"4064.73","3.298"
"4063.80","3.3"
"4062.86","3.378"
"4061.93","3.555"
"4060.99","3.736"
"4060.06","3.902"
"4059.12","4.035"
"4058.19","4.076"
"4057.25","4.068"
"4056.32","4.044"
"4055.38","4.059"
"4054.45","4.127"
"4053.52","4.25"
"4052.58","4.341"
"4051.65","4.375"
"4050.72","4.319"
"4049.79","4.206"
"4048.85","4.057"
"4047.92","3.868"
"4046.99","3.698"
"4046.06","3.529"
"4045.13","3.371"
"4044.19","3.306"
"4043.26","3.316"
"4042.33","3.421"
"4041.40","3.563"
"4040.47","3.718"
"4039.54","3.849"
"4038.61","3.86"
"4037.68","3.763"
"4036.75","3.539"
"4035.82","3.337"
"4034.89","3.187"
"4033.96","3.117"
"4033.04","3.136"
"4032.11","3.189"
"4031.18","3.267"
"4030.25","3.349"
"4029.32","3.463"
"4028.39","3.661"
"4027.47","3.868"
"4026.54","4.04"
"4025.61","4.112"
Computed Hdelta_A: 3.2 angstrom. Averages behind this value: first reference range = 3.67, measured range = 3.46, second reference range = 3.86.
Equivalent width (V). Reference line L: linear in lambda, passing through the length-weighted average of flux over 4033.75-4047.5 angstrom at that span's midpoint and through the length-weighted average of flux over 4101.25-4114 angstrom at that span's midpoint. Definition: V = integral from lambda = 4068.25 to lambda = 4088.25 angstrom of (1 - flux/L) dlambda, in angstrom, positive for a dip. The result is -1.0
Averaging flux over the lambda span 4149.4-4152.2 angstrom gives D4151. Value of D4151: 3.7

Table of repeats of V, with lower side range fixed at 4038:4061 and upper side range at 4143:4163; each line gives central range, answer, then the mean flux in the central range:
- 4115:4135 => 0.2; 3.78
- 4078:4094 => 0.6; 3.72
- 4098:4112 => 2.9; 3.04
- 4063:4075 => 1.6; 3.36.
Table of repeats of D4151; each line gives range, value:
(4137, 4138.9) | 4.17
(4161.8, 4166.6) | 3.35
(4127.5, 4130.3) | 3.55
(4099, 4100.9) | 2.71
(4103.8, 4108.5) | 3.02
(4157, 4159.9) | 3.79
